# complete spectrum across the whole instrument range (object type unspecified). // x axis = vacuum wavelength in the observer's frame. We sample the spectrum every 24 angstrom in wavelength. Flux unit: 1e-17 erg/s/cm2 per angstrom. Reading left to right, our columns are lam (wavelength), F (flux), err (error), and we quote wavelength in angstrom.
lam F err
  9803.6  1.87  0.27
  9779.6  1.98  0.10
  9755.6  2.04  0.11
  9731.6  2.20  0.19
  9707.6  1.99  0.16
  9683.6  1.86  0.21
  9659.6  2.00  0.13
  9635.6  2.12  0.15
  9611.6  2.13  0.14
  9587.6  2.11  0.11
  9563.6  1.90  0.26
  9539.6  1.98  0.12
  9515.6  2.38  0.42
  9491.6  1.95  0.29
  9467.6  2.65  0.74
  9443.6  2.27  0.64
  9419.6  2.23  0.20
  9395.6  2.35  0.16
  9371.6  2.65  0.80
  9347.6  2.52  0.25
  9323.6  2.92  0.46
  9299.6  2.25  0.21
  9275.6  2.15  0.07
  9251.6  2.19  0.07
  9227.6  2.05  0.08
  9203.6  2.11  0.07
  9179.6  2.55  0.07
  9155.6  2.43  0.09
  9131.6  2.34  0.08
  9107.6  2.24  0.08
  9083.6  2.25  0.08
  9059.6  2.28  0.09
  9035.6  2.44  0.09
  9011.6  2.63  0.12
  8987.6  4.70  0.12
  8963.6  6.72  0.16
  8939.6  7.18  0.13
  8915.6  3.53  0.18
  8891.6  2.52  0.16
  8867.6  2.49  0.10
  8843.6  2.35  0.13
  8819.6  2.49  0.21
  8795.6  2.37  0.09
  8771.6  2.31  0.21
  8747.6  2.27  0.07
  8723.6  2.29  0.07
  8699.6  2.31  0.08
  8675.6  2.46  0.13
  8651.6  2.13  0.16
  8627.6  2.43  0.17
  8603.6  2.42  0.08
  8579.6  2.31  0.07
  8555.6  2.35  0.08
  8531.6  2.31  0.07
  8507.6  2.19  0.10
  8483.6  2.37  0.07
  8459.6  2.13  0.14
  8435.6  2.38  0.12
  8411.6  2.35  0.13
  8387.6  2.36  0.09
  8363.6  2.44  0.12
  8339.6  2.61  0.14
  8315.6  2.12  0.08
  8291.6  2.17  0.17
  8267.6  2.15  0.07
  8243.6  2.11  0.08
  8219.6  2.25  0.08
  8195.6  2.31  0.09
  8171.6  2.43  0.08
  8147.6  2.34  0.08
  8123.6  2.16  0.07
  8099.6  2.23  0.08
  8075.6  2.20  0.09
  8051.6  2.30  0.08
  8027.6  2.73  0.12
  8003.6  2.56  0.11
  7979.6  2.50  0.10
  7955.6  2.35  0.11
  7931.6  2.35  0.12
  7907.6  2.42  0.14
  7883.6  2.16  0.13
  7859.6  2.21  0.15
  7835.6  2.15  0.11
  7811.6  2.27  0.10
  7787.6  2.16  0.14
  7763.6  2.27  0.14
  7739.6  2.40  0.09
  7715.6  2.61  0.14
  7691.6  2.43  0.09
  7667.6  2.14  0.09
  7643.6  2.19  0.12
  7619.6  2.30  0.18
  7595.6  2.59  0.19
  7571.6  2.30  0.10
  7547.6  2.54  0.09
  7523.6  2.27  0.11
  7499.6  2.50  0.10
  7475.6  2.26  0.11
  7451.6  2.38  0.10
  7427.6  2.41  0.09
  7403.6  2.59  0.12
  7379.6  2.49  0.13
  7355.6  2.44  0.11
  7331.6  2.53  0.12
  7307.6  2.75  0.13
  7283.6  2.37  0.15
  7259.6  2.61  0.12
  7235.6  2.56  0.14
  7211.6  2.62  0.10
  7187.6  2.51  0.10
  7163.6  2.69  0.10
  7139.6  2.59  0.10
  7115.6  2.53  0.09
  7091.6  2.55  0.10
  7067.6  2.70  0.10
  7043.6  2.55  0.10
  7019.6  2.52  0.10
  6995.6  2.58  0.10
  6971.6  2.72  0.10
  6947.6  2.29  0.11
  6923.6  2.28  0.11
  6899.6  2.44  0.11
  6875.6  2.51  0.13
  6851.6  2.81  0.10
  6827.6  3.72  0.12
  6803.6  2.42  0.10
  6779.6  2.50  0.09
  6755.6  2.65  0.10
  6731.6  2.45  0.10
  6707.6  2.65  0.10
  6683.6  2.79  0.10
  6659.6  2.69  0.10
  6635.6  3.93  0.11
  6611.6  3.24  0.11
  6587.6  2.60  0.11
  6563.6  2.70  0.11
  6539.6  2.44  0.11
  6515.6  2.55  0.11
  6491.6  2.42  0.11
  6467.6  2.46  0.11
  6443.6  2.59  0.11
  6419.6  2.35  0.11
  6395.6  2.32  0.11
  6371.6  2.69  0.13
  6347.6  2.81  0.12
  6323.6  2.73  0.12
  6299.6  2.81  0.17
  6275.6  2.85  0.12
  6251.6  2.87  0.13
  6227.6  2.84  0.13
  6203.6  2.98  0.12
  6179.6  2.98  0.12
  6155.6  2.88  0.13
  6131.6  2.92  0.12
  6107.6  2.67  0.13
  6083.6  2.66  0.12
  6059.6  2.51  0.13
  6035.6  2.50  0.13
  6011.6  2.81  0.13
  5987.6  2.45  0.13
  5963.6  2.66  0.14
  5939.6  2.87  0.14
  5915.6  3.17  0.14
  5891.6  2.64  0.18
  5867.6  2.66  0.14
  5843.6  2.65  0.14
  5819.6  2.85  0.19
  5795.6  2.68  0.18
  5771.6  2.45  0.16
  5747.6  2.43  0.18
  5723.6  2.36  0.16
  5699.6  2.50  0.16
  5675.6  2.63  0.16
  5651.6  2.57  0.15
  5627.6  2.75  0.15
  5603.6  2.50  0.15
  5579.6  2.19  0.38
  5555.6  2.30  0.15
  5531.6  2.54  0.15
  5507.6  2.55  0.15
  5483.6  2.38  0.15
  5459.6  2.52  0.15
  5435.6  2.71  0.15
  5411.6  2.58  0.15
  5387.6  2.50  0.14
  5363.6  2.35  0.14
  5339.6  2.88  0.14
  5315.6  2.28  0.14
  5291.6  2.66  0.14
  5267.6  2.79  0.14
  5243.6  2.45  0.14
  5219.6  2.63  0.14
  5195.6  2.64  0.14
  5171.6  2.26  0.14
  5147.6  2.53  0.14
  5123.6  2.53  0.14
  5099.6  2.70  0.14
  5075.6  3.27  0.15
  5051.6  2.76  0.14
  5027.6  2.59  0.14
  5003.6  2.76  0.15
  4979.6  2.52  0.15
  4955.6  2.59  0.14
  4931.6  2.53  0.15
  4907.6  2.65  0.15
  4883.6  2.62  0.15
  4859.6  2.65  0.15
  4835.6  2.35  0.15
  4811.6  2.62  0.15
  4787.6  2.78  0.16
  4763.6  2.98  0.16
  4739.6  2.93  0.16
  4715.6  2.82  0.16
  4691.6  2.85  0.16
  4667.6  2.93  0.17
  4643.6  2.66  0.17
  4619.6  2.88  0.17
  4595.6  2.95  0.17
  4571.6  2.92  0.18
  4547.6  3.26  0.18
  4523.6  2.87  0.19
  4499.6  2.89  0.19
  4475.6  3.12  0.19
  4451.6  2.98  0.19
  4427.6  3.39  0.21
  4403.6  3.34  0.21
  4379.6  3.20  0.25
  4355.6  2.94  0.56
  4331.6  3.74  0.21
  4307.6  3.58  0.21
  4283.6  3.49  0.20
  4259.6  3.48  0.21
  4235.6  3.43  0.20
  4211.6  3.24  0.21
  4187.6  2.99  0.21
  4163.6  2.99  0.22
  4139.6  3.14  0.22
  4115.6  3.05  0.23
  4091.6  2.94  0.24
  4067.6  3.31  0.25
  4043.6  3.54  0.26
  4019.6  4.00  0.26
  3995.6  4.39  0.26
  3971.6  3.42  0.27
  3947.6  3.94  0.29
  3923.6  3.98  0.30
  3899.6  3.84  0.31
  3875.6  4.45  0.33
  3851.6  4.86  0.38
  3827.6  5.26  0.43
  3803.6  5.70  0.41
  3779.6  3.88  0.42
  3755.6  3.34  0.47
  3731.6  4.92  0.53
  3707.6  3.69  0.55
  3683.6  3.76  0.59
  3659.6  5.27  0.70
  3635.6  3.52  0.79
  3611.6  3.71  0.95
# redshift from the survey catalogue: 0.36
